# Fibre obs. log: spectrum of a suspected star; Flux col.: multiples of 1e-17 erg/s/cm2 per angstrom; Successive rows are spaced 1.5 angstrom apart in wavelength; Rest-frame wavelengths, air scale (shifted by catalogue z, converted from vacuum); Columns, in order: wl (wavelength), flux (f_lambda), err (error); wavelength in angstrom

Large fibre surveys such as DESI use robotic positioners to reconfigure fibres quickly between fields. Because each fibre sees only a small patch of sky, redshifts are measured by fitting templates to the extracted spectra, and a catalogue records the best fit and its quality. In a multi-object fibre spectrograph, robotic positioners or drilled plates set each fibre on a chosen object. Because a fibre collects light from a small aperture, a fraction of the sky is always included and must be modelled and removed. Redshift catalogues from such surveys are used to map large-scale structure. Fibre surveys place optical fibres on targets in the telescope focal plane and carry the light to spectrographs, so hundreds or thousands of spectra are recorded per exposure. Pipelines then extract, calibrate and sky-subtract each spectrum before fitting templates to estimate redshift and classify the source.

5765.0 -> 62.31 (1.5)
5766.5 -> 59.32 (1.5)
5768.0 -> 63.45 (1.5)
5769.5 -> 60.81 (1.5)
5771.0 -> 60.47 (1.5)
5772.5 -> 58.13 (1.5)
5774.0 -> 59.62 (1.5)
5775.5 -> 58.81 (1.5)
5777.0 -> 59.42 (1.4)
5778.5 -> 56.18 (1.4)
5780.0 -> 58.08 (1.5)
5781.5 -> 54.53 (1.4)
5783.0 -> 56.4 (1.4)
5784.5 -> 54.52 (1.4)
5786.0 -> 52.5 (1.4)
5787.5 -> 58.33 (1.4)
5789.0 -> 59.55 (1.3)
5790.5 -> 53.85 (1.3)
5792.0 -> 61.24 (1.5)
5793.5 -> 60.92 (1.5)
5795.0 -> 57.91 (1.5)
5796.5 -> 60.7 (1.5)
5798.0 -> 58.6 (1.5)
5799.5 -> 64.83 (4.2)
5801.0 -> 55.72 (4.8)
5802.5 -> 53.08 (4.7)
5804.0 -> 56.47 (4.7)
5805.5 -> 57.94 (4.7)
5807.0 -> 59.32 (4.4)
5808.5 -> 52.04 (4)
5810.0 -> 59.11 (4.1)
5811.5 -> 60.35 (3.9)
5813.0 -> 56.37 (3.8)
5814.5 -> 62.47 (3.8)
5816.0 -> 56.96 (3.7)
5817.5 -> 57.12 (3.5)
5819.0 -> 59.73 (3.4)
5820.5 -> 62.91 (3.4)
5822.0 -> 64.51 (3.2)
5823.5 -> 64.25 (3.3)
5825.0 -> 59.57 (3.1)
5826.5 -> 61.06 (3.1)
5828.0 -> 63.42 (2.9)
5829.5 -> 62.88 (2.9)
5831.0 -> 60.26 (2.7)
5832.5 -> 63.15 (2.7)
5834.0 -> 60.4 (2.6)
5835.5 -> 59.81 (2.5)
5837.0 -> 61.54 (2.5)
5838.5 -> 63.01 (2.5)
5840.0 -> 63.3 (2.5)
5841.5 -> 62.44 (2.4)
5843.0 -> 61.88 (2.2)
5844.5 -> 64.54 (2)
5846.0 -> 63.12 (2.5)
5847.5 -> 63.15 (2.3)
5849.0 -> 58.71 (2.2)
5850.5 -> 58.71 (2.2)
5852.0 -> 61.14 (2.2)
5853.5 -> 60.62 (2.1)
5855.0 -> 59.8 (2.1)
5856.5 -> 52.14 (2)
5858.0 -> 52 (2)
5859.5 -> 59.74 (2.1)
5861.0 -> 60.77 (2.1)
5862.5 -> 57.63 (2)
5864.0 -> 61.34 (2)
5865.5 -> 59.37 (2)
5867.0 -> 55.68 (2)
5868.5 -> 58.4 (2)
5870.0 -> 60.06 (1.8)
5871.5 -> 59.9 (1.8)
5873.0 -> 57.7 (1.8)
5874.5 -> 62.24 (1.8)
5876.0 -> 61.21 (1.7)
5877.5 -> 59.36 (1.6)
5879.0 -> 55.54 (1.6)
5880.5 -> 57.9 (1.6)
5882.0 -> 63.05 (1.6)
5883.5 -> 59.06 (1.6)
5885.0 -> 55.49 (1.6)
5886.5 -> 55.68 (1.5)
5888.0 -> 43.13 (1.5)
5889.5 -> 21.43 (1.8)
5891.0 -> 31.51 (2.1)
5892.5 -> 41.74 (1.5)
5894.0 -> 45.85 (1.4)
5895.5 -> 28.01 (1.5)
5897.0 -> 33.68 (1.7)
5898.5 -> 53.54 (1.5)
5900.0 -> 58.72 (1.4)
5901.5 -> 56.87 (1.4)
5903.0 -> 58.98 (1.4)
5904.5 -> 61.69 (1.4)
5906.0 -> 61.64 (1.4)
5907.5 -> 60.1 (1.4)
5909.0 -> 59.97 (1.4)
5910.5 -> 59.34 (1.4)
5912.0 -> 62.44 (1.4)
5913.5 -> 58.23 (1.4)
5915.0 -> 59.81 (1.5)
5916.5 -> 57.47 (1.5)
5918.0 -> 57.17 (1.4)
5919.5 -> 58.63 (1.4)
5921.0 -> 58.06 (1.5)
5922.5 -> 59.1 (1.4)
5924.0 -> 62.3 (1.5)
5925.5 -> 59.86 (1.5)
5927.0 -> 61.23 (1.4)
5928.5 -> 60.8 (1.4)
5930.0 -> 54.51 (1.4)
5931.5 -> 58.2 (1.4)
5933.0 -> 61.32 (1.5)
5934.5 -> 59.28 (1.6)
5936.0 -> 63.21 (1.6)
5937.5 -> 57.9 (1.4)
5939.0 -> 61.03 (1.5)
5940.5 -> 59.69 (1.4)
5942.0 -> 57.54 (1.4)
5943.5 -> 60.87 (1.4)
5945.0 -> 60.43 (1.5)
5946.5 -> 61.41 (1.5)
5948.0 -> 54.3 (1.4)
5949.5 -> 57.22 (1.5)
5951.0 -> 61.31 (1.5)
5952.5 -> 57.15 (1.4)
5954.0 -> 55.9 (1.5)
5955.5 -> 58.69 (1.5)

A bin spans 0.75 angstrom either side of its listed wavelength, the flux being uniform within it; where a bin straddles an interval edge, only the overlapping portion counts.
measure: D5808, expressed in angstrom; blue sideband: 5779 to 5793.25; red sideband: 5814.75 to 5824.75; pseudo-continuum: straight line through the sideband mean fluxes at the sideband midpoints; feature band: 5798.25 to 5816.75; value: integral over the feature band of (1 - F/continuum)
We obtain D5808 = 0.5 angstrom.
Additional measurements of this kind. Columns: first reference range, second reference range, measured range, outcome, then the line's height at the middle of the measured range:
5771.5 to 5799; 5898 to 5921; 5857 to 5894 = 2.7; 58.7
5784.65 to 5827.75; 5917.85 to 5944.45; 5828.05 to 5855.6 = -1.2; 59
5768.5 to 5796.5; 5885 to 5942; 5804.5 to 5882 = -4.8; 56.5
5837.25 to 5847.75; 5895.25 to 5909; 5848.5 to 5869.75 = 0.7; 60.4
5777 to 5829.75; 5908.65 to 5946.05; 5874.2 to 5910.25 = 4.5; 59.3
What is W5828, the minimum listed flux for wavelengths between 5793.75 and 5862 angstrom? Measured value 52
